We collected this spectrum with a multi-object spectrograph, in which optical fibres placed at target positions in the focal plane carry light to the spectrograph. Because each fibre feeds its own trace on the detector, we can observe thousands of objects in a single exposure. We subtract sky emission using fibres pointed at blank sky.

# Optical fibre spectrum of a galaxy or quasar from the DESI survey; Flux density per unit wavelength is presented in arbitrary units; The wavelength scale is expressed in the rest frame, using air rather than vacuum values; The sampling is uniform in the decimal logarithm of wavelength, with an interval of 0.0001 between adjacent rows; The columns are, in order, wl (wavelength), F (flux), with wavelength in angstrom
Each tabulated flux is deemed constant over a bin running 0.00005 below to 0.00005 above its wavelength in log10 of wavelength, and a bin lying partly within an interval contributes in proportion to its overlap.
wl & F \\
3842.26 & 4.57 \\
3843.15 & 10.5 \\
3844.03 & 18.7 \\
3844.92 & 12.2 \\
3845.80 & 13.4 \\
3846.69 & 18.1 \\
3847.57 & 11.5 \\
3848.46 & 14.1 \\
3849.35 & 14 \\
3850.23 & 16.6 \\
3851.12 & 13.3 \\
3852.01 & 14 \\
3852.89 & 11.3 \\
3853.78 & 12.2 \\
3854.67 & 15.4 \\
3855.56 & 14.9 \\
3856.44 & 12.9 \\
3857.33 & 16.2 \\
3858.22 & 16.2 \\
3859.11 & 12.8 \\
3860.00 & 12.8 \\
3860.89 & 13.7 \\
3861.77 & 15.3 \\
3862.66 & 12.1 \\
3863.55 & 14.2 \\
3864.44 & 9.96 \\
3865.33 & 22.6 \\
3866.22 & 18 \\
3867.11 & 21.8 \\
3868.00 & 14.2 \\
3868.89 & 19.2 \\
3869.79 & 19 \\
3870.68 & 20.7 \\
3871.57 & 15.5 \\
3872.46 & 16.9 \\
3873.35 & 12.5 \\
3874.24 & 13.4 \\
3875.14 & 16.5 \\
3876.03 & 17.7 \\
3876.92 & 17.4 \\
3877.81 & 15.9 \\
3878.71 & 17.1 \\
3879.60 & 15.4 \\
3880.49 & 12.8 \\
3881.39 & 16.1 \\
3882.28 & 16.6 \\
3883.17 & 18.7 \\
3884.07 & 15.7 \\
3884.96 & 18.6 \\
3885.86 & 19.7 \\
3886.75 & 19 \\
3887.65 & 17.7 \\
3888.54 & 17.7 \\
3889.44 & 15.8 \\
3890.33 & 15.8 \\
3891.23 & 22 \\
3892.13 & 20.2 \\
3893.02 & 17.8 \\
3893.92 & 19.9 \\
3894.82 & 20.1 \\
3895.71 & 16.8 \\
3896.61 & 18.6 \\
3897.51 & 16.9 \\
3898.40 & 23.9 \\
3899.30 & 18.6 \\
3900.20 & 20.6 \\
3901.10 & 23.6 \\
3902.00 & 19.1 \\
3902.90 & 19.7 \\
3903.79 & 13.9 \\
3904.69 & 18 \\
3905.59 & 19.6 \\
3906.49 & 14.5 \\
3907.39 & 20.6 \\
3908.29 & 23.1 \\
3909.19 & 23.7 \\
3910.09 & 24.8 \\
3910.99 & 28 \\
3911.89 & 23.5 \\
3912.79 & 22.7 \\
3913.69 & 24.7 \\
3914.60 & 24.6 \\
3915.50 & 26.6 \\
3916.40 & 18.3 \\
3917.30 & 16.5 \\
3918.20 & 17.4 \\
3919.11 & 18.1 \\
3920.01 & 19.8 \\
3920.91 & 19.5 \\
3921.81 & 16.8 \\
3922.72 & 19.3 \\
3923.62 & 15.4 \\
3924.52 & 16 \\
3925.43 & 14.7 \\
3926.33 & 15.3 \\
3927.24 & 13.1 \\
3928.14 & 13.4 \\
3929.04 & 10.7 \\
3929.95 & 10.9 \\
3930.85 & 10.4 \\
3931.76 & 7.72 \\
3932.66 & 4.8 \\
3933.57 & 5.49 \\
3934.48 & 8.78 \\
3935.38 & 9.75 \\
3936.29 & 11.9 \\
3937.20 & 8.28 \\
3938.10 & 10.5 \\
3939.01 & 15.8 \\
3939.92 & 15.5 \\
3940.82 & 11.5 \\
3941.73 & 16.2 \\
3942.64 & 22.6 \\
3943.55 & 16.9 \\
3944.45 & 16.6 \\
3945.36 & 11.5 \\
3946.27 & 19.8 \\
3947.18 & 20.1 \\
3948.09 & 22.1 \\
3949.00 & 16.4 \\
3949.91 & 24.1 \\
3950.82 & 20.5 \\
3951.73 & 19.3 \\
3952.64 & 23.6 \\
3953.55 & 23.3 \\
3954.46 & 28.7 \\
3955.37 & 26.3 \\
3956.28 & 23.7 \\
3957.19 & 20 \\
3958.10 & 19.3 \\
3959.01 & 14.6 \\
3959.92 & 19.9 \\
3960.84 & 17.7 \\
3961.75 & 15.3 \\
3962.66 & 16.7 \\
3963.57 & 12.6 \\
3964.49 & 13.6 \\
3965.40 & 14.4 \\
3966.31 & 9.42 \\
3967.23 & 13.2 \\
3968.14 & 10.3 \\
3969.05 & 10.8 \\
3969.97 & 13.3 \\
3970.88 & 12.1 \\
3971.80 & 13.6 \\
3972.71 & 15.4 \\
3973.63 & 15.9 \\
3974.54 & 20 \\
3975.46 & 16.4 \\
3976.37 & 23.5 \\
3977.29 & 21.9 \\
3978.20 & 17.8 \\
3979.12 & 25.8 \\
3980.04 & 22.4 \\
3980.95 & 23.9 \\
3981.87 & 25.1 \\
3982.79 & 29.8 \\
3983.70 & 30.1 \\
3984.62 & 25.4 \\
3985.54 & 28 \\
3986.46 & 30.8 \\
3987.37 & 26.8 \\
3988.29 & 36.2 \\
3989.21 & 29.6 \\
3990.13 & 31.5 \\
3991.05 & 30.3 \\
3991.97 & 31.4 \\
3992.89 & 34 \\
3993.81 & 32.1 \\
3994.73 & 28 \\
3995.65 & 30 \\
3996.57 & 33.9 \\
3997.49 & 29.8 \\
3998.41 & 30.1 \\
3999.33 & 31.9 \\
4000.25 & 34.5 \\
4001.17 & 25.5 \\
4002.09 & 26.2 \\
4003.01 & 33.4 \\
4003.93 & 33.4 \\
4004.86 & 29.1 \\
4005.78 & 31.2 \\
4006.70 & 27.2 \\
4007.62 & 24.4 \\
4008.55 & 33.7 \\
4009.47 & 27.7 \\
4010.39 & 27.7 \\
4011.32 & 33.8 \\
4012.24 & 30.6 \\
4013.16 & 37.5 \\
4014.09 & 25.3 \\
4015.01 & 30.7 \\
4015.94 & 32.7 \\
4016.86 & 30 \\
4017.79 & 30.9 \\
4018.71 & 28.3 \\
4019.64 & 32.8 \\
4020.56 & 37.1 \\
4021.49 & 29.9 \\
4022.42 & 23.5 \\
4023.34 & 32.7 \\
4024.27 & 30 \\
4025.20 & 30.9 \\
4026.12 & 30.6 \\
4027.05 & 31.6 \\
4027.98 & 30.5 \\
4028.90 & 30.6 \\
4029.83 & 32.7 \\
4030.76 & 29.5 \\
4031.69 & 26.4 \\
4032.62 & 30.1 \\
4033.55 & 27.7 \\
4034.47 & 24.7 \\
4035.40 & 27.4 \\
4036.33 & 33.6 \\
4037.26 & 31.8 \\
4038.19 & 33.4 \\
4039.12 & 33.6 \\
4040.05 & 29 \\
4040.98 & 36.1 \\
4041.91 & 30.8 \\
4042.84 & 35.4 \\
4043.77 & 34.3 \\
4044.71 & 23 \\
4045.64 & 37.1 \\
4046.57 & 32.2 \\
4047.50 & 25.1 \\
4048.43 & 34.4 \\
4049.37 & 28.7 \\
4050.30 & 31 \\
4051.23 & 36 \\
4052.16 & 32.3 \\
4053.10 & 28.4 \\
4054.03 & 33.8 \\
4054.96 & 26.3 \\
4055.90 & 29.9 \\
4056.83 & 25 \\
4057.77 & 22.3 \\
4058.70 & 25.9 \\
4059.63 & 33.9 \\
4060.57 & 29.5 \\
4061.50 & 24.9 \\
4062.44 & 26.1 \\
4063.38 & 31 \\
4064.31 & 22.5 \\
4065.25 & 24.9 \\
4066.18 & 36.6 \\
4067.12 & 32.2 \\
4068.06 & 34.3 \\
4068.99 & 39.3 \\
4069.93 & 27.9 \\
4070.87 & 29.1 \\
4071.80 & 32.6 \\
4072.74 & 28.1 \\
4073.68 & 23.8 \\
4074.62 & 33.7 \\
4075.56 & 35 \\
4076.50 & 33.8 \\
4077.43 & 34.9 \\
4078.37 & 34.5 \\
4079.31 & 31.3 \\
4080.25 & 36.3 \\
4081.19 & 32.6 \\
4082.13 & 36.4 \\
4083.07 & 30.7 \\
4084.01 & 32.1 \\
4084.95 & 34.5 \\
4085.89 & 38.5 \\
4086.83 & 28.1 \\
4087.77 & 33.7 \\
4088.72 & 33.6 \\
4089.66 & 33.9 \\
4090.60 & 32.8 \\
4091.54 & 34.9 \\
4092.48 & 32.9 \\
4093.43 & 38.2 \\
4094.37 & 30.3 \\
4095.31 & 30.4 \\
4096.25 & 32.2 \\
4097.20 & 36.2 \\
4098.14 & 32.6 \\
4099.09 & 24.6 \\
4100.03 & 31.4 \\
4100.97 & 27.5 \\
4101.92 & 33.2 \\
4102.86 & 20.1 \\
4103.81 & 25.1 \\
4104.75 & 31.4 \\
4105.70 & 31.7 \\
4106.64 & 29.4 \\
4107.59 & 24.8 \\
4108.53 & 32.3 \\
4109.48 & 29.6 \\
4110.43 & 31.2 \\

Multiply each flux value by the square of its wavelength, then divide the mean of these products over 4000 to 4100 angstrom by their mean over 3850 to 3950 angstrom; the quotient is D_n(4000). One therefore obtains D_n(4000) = 2.00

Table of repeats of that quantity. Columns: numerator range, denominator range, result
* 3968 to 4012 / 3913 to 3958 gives 1.61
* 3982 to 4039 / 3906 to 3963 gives 1.79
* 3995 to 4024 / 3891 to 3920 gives 1.57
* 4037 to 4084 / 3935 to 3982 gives 1.87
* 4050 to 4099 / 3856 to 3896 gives 2.09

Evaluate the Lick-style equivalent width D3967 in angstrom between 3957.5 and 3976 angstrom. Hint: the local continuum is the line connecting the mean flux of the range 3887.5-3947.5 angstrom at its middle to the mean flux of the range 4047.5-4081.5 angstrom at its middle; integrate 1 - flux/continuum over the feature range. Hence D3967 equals 5.8 angstrom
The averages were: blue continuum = 17.2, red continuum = 30.6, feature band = 14.8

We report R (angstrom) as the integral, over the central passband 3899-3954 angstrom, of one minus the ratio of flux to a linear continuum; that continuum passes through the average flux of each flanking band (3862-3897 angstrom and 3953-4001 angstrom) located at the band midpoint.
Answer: 6.9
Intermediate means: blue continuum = 17.2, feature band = 17.3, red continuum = 22.9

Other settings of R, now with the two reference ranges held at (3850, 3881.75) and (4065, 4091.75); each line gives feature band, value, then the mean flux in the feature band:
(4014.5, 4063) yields -1.3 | 30.3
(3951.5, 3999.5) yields 3.9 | 22.6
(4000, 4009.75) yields -1.0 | 29.6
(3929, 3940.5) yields 6.0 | 10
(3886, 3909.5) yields -1.4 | 19.1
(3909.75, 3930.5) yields 1.2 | 18.6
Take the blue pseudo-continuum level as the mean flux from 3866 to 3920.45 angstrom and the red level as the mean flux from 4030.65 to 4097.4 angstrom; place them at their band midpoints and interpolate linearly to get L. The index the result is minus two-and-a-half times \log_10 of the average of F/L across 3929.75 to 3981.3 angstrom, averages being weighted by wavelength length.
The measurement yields 0.39 mag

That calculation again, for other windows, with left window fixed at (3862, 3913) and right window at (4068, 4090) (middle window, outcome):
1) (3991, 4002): -0.162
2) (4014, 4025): -0.081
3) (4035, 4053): -0.057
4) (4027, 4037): -0.009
